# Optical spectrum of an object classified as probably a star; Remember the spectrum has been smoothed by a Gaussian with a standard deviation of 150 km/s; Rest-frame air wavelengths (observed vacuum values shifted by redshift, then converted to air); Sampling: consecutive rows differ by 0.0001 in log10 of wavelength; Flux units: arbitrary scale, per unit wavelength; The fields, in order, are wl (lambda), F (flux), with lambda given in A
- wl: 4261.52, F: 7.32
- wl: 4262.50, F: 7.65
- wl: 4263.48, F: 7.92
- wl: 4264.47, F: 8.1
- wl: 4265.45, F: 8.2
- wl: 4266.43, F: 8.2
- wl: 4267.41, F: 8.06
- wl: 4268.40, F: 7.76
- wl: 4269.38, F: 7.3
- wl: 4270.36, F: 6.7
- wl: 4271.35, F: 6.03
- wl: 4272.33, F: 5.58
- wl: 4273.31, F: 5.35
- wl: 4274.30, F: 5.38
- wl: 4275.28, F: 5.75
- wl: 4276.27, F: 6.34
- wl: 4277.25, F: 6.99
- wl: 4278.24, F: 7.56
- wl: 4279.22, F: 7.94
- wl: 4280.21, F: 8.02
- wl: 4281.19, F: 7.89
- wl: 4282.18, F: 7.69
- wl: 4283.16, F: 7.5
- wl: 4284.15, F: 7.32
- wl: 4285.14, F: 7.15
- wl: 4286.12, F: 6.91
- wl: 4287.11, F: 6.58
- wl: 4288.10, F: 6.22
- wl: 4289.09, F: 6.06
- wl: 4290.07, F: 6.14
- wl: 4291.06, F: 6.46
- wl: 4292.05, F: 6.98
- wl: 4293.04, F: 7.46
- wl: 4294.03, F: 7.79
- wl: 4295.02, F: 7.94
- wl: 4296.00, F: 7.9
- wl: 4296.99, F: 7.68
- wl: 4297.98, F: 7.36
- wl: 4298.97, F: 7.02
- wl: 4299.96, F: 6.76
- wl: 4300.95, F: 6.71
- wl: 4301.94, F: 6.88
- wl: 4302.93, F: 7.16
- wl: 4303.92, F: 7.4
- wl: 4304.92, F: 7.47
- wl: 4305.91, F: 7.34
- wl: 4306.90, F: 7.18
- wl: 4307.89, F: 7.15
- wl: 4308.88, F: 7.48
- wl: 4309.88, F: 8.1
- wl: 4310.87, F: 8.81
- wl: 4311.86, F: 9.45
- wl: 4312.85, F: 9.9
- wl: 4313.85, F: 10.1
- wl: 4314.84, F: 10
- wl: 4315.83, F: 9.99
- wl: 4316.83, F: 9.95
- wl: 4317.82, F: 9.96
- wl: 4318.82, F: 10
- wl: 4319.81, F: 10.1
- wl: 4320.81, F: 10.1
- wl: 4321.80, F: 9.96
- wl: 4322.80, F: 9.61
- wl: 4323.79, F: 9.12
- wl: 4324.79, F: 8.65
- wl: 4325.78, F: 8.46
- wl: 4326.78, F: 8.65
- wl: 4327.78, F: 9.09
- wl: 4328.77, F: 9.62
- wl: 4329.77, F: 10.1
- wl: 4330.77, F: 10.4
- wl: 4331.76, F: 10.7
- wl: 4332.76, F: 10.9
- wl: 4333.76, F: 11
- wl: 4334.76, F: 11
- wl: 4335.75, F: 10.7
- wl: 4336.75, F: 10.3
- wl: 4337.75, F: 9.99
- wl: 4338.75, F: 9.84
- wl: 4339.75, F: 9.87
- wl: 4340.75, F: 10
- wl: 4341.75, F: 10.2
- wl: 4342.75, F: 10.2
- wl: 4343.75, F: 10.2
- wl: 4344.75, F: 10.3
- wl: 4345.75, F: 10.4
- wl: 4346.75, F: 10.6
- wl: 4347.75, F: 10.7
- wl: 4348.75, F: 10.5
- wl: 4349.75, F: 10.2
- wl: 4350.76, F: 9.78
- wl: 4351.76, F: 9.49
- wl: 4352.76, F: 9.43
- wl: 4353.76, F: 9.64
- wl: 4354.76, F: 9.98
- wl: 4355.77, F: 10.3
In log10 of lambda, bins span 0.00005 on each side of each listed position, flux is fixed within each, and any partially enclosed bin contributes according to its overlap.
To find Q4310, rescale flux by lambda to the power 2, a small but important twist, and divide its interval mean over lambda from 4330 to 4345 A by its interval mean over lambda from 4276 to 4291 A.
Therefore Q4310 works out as 1.50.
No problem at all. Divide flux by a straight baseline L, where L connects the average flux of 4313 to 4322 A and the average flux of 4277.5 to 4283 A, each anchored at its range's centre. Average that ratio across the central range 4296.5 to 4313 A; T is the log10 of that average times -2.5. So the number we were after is 0.215 mag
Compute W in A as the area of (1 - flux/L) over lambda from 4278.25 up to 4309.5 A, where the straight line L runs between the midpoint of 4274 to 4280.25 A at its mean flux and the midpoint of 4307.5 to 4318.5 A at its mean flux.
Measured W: 2.6 A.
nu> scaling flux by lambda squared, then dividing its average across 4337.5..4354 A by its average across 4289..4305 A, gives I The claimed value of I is 1.44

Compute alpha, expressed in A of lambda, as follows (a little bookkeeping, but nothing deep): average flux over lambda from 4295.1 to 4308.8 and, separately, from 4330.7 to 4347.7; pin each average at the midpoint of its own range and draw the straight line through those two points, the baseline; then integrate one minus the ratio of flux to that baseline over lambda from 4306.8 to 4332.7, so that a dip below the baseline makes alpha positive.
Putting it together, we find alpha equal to -1.9 A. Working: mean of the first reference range 7.26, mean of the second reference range 10.4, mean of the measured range 9.39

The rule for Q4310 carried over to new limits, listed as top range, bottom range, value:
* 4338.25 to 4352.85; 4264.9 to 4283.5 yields 1.48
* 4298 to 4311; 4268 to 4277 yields 1.19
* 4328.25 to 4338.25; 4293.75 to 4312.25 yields 1.41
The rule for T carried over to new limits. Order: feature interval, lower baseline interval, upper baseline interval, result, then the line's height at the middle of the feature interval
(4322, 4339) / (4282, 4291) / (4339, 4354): -0.08 mag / 9.22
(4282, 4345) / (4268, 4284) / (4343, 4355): -0.01 mag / 8.53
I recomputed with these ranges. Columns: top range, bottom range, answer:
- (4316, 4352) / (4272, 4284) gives 1.50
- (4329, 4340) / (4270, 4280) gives 1.67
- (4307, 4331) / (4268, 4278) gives 1.50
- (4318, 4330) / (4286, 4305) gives 1.36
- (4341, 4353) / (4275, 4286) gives 1.44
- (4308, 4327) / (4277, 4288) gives 1.29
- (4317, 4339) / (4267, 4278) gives 1.57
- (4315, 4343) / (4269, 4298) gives 1.47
